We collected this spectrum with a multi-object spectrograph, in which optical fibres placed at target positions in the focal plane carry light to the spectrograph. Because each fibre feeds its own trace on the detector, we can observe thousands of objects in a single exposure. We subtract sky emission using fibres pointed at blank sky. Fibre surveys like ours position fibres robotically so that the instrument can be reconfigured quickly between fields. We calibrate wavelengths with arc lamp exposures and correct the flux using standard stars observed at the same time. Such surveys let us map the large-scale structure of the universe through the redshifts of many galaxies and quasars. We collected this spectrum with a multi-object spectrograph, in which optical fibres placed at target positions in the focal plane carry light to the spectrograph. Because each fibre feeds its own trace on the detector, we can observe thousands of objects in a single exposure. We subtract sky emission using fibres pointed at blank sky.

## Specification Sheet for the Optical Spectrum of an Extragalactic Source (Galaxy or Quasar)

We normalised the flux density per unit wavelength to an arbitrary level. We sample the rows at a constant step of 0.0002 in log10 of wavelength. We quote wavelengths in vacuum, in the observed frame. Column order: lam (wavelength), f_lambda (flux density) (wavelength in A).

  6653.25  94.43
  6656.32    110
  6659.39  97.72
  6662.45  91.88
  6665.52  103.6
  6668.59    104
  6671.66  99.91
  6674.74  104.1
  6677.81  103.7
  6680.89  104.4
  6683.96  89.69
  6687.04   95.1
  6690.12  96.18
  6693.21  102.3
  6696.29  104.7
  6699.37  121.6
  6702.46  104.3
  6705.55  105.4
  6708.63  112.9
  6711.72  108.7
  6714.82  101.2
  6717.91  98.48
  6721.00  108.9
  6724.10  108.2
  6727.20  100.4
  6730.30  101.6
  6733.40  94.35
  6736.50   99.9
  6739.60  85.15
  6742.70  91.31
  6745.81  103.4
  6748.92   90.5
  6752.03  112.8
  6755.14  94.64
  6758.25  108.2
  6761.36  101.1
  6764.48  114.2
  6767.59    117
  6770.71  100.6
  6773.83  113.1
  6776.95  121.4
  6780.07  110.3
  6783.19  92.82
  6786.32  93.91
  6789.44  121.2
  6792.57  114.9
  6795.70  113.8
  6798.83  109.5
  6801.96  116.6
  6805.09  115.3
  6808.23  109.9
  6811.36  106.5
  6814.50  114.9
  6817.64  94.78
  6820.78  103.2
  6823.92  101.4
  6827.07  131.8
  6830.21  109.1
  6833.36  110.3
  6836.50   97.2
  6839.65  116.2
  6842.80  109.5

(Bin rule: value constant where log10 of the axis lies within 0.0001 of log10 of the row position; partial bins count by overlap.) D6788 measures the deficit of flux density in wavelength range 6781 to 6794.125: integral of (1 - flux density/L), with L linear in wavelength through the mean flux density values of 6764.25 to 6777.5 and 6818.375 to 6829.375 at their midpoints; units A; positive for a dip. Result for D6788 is 0.7 A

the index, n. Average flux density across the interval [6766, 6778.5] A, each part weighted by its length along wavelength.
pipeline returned 113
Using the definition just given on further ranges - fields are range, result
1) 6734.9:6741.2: 92.7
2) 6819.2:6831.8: 111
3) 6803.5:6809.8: 113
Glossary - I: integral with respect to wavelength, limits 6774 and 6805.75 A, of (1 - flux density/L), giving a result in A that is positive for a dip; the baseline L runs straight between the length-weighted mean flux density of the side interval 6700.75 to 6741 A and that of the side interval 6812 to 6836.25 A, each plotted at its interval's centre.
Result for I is -1.3 A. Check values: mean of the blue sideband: 102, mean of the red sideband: 109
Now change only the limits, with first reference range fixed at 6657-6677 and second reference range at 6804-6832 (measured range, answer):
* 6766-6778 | -0.7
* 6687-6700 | -0.2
